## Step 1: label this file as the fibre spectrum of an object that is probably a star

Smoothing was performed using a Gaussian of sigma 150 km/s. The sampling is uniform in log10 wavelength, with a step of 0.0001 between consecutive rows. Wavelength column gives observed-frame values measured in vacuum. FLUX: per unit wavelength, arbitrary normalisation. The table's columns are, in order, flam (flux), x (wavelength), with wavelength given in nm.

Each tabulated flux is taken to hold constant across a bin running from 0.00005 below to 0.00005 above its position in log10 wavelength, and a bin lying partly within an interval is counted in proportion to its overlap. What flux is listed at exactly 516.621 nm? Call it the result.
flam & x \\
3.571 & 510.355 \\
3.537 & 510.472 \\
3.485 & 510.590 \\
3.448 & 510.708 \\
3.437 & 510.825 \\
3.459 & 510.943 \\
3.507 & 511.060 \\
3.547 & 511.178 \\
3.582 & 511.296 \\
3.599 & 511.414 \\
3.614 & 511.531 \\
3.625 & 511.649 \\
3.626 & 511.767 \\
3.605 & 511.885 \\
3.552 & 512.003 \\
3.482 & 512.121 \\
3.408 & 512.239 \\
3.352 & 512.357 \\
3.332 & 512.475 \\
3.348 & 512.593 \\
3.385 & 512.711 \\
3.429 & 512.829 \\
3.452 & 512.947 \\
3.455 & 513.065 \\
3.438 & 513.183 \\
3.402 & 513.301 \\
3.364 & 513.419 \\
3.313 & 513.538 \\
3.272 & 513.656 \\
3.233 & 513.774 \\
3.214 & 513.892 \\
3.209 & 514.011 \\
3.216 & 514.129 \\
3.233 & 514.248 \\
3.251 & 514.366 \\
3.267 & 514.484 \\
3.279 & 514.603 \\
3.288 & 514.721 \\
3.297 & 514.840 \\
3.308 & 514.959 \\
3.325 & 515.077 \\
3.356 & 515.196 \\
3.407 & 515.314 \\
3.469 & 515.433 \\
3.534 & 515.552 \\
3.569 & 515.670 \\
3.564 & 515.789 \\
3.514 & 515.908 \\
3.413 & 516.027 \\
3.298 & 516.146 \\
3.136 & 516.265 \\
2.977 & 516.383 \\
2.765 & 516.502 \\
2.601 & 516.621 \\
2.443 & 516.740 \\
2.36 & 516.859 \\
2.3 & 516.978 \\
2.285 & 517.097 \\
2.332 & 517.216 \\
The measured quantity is 2.601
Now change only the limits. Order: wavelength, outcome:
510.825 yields 3.437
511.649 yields 3.625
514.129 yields 3.216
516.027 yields 3.413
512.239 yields 3.408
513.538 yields 3.313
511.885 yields 3.605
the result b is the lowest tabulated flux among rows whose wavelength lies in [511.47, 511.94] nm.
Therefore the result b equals 3.605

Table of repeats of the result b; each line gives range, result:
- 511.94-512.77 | 3.332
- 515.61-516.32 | 3.136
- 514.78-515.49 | 3.297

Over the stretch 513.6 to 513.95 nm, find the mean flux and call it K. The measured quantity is 3.25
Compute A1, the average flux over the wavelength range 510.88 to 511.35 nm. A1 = 3.52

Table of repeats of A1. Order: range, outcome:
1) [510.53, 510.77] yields 3.46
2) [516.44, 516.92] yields 2.54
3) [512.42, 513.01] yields 3.39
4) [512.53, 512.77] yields 3.37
